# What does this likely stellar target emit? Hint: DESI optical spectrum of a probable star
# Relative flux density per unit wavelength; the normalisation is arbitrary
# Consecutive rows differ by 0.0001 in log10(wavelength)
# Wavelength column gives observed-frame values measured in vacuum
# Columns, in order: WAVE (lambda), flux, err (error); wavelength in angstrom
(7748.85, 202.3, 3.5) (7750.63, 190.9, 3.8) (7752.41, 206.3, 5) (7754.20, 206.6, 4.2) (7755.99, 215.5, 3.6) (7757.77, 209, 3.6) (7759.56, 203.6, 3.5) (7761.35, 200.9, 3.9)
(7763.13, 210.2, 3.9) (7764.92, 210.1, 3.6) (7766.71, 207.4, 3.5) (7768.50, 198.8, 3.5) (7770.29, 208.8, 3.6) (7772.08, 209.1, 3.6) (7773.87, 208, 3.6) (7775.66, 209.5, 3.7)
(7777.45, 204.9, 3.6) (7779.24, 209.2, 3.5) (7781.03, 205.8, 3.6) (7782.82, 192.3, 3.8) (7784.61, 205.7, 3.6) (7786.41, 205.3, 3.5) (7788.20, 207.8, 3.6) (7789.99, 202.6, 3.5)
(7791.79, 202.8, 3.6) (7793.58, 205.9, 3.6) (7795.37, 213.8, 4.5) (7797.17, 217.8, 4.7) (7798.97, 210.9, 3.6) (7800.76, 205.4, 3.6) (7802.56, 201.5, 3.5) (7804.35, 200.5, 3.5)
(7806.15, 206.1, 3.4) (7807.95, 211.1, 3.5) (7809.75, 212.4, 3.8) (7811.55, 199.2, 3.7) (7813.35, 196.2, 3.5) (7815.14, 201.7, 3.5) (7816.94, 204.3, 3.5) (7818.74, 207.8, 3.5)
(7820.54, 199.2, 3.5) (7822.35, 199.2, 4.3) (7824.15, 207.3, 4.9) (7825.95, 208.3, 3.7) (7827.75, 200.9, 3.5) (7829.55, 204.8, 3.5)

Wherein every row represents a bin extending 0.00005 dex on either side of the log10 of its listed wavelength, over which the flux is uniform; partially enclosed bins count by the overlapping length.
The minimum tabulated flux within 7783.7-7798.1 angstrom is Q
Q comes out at 202.6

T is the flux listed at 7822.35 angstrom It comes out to 199.2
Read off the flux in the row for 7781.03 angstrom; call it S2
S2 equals 205.8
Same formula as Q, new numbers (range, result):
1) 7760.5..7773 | 198.8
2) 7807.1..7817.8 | 196.2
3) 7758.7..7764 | 200.9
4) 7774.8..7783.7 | 192.3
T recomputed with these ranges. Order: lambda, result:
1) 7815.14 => 201.7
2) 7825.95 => 208.3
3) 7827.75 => 200.9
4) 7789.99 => 202.6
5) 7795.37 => 213.8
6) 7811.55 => 199.2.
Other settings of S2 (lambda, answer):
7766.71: 207.4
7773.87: 208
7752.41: 206.3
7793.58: 205.9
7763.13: 210.2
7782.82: 192.3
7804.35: 200.5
